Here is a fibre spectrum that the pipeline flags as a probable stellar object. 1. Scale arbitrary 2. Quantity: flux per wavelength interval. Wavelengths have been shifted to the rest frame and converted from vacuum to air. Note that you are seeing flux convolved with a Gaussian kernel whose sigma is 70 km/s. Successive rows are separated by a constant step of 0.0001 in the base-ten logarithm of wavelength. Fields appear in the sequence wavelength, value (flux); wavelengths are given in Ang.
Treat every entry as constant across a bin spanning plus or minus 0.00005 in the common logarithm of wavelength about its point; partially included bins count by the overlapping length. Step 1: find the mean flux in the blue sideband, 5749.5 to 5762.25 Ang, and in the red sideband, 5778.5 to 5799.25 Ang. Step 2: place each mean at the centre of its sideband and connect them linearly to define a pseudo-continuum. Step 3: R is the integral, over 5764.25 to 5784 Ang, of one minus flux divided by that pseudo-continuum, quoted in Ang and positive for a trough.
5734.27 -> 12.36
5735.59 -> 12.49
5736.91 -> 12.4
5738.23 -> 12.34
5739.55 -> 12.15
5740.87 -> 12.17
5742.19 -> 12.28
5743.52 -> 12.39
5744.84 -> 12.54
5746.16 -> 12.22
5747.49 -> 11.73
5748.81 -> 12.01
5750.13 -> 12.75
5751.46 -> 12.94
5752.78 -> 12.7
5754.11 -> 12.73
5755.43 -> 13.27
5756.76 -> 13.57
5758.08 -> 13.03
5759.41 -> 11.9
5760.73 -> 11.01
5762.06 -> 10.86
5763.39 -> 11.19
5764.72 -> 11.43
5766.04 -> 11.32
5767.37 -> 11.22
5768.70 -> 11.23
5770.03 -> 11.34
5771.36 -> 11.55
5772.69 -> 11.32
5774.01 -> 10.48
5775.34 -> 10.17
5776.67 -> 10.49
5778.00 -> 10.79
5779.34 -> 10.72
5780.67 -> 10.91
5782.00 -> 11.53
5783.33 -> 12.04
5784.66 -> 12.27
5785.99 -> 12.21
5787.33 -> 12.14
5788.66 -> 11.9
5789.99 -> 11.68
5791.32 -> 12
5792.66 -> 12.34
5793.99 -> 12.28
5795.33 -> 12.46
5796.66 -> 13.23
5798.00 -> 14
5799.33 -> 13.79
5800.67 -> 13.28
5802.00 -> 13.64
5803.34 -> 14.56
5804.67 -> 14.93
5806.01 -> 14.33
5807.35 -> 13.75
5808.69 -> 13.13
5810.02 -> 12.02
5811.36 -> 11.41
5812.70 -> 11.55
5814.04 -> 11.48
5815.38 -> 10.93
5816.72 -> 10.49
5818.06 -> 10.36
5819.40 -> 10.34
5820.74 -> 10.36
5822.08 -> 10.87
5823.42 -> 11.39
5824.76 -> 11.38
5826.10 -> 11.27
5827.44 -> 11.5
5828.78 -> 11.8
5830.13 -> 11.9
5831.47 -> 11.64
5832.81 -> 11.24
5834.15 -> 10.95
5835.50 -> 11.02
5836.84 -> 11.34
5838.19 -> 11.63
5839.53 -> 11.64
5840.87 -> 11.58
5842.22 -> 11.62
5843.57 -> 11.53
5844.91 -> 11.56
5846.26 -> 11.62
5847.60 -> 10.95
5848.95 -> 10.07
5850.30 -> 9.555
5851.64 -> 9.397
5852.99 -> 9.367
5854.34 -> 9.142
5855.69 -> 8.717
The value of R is 2.0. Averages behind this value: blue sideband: 12.5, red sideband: 12.1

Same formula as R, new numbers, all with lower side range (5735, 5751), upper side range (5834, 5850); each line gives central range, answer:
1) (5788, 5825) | -2.1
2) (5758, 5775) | 1.1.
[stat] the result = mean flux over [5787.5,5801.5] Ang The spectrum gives 12.7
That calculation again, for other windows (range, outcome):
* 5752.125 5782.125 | 11.5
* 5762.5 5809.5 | 12.2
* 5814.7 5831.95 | 11.1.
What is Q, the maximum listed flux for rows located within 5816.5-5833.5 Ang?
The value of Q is 11.9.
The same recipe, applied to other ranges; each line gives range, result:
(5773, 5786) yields 12.27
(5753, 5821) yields 14.93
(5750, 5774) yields 13.57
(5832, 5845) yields 11.64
